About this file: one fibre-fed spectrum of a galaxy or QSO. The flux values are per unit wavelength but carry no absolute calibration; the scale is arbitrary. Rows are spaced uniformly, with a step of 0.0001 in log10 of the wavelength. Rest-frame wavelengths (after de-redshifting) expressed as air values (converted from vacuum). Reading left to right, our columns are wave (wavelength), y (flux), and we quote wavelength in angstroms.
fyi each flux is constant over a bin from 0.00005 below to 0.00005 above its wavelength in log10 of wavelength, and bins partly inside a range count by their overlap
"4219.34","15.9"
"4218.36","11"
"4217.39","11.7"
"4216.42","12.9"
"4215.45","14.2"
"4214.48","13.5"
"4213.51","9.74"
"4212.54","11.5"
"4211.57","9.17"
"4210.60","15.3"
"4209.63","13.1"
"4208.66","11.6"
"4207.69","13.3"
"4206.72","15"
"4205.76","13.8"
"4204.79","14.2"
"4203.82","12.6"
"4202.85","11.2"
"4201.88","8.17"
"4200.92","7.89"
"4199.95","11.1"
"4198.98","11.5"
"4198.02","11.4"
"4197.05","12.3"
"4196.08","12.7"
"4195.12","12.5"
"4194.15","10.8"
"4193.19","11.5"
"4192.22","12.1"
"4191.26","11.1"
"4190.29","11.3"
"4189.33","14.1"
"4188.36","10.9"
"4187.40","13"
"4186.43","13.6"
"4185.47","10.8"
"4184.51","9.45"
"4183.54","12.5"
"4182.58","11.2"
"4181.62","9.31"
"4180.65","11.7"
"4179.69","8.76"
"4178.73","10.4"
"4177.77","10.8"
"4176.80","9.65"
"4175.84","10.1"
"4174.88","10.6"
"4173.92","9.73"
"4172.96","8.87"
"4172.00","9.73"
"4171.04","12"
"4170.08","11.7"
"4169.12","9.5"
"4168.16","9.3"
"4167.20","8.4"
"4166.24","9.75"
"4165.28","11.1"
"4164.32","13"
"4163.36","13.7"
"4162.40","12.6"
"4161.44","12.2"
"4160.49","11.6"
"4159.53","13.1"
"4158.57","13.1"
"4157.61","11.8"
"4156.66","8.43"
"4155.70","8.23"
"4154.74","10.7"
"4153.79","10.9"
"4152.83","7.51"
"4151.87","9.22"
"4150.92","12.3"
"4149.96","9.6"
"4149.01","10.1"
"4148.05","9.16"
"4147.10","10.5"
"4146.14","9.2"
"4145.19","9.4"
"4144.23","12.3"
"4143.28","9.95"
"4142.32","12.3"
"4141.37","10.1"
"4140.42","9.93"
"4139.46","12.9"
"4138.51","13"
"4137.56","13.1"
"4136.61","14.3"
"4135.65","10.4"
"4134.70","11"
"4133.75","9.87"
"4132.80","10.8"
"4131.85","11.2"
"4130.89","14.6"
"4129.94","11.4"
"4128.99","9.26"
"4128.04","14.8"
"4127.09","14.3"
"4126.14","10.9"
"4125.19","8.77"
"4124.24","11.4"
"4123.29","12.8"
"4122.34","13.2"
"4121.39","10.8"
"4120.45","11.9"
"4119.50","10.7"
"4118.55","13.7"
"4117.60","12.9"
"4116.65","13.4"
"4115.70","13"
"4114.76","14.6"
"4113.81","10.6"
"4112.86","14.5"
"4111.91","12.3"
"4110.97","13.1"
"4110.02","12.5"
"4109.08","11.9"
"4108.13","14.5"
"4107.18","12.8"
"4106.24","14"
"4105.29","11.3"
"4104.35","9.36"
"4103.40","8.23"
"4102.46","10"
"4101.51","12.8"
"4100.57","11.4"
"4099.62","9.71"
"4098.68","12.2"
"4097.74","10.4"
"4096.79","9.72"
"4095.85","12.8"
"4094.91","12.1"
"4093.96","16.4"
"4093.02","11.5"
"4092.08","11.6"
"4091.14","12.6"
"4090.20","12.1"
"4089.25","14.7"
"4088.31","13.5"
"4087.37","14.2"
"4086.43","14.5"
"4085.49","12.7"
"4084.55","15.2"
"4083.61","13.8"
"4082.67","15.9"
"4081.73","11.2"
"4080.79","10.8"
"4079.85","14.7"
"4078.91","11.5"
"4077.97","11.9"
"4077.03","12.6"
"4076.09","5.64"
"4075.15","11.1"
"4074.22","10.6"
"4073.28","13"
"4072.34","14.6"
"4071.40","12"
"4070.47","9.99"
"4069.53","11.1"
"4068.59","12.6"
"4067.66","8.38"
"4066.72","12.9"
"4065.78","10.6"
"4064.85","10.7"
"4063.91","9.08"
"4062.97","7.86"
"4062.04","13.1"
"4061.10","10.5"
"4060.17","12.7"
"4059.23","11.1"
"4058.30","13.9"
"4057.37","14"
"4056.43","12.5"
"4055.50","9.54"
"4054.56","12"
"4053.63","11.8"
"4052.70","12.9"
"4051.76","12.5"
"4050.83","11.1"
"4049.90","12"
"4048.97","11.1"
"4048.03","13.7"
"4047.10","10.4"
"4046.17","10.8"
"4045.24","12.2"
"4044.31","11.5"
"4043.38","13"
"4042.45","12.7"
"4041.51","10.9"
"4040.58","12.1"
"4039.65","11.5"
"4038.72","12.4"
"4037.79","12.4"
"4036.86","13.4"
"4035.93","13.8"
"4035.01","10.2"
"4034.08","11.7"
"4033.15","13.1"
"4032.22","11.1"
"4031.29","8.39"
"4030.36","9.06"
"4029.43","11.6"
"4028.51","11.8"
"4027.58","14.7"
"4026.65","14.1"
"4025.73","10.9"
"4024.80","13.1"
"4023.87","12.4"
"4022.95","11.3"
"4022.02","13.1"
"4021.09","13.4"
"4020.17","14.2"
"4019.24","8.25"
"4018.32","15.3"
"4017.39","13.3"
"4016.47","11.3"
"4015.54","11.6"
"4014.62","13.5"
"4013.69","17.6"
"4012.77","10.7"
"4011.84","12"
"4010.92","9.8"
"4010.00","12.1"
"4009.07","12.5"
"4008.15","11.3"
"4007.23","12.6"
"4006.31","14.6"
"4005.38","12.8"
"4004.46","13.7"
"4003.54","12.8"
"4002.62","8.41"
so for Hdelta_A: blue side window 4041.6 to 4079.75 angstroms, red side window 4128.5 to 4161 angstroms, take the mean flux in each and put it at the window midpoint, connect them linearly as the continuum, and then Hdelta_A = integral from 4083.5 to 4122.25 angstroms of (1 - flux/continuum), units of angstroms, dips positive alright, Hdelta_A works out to -4.1 angstroms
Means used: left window 11.6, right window 10.9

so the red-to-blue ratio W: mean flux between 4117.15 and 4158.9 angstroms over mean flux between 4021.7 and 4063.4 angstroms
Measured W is 0.94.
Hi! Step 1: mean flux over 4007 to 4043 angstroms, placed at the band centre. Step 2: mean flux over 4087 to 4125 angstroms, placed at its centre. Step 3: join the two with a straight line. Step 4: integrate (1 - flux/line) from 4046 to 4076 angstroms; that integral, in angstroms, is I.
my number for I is 1.8 angstroms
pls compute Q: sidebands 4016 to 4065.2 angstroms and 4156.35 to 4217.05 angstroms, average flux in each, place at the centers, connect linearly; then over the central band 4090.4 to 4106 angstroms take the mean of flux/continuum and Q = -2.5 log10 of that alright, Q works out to 0.03 mag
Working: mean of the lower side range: 11.9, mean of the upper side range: 11.5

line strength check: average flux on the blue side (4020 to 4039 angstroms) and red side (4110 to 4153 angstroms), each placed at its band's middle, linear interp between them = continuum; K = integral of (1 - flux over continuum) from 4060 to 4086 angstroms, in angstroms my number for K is 0.6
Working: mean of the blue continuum 12.2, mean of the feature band 11.7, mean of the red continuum 11.6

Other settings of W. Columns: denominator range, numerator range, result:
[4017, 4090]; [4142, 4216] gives 0.93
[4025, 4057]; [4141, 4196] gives 0.91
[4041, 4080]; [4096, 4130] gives 1.03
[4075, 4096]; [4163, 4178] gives 0.82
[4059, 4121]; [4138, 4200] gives 0.91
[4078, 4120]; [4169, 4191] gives 0.87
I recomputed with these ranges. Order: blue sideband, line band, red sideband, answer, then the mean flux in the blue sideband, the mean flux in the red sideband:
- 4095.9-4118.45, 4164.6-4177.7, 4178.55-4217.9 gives 1.9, 12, 11.8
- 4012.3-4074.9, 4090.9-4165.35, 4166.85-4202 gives -2.2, 11.9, 10.9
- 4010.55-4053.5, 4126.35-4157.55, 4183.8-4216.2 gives 2.7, 12.1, 12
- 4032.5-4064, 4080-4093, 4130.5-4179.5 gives -2.0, 11.9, 10.8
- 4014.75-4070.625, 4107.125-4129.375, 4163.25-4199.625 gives -2.0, 11.8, 11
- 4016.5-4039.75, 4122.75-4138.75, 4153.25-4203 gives -0.7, 12.2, 11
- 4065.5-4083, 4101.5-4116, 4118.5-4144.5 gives -0.6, 11.6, 11.7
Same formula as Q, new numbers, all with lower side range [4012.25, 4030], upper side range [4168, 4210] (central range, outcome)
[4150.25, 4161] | 0.095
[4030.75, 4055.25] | 0.062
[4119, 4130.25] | 0.014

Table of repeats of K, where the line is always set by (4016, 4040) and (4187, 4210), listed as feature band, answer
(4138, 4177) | 4.3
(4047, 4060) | 0.0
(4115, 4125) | -0.2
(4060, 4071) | 1.2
